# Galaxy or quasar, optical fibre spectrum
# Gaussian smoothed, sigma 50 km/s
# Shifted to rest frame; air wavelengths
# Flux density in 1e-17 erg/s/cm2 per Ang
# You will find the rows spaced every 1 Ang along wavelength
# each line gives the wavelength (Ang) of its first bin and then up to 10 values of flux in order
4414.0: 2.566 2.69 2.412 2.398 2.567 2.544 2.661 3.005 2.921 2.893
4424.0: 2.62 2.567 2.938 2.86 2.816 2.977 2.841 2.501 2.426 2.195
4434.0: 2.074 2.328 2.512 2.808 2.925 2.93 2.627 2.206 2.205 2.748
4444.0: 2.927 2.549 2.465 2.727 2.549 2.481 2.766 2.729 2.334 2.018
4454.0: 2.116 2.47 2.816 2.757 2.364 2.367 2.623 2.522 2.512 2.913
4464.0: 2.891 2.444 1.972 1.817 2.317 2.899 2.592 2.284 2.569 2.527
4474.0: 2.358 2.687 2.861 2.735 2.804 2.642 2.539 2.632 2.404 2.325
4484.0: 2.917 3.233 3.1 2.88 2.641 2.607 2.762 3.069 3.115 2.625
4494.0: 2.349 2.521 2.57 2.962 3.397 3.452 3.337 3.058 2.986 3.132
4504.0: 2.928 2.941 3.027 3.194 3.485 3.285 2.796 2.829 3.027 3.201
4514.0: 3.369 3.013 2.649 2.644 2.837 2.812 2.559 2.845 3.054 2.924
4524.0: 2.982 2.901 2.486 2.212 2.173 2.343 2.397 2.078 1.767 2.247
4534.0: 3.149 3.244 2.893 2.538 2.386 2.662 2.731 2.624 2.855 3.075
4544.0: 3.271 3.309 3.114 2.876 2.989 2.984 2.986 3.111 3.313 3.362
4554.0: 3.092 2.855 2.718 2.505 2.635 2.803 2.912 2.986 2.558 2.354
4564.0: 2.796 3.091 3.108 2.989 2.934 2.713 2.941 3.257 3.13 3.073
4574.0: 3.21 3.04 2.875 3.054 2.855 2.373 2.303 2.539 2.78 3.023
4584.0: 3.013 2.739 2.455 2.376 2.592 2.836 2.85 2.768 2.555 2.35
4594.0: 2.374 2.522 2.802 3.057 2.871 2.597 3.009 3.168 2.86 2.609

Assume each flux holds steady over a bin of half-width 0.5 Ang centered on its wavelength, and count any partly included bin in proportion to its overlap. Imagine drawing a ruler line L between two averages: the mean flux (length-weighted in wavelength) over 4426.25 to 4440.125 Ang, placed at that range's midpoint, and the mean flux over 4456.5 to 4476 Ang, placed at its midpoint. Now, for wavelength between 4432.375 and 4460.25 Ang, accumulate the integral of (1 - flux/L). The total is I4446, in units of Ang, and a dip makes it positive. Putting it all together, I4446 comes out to 0.68 Ang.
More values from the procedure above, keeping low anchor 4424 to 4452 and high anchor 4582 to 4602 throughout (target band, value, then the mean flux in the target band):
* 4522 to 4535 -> 0.8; 2.52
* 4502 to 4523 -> -2.4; 2.98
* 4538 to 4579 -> -3.3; 2.93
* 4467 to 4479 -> 0.3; 2.57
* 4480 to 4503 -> -1.8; 2.86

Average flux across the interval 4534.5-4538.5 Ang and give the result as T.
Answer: 2.77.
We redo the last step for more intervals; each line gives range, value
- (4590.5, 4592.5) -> 2.66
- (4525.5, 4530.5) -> 2.32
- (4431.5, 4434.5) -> 2.23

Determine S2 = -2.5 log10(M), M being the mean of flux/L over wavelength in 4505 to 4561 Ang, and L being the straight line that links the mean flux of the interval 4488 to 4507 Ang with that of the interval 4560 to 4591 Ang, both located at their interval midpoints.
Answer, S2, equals 0.017 mag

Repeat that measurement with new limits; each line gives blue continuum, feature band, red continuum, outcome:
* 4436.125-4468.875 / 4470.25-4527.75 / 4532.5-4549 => -0.05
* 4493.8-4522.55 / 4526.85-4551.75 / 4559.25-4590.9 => 0.07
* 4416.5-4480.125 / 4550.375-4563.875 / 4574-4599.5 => -0.07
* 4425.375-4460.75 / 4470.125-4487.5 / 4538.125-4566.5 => 0.00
